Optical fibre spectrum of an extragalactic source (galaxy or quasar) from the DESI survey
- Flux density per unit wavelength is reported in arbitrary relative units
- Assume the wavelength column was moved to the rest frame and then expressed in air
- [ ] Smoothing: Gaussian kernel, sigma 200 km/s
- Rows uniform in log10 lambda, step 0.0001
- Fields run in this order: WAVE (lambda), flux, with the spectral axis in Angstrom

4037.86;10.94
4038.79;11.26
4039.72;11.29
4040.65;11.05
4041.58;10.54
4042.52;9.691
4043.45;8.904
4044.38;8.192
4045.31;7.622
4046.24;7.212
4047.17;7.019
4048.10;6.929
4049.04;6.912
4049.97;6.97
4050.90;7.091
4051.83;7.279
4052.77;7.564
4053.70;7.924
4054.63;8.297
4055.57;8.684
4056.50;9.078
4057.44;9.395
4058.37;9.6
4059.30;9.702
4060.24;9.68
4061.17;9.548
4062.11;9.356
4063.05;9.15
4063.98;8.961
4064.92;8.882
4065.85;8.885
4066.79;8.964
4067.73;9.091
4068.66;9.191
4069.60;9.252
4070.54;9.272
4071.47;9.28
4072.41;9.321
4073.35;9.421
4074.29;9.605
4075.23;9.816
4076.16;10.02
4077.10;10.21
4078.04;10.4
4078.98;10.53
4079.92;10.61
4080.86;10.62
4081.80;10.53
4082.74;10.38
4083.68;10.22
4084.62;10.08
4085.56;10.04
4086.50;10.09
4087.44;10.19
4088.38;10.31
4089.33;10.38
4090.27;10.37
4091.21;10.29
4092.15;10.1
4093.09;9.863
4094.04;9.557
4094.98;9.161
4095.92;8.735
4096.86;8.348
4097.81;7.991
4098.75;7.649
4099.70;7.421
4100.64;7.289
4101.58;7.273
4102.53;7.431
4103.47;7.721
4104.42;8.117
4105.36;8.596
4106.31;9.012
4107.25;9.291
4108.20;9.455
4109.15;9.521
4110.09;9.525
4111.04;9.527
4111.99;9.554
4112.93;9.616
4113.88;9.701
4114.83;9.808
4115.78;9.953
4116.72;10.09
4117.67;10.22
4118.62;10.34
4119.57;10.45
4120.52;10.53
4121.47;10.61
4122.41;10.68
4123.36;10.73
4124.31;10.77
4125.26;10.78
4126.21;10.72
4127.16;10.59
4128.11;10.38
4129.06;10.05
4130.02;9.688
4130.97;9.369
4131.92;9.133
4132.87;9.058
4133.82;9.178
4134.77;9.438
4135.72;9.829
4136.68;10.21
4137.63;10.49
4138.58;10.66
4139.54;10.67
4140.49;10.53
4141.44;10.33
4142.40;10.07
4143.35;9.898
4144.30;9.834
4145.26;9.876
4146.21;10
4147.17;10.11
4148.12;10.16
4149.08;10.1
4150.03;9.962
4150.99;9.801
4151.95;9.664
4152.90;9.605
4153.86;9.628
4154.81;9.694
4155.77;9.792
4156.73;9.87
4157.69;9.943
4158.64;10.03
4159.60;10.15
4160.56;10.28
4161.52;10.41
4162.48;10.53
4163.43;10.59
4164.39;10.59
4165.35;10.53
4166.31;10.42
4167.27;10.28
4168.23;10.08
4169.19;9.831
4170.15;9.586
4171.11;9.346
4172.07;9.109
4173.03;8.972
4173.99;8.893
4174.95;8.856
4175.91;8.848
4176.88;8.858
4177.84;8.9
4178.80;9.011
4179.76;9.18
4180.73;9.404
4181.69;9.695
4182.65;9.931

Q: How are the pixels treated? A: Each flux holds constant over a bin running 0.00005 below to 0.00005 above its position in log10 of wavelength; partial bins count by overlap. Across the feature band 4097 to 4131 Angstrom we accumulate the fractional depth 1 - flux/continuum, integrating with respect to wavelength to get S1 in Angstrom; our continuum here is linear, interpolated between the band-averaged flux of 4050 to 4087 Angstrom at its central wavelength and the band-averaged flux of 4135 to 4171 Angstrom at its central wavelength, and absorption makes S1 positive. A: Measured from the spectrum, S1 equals 1.1 Angstrom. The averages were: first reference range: 9.36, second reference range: 10.1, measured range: 9.45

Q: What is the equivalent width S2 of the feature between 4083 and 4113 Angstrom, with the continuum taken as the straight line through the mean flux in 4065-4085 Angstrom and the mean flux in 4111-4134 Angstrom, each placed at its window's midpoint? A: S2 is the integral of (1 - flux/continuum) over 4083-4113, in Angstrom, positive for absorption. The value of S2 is 2.3 Angstrom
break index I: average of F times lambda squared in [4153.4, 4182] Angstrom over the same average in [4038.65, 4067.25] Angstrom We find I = 1.18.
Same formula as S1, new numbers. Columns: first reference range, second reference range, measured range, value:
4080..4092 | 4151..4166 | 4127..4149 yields 0.37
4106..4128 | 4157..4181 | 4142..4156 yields -0.04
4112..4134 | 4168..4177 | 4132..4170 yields -1.73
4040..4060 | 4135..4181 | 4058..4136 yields -4.74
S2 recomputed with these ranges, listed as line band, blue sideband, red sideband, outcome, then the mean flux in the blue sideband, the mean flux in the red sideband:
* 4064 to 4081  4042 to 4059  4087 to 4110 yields -2.3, 8.04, 8.93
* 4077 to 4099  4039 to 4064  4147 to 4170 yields -1.8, 8.67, 10.1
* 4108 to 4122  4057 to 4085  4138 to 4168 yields 0.0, 9.67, 10.1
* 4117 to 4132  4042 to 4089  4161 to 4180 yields -1.5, 9.13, 9.65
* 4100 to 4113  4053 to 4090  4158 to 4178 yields 1.4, 9.61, 9.78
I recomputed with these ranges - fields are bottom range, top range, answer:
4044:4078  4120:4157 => 1.20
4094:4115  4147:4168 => 1.19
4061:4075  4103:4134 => 1.09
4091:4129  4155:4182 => 1.06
